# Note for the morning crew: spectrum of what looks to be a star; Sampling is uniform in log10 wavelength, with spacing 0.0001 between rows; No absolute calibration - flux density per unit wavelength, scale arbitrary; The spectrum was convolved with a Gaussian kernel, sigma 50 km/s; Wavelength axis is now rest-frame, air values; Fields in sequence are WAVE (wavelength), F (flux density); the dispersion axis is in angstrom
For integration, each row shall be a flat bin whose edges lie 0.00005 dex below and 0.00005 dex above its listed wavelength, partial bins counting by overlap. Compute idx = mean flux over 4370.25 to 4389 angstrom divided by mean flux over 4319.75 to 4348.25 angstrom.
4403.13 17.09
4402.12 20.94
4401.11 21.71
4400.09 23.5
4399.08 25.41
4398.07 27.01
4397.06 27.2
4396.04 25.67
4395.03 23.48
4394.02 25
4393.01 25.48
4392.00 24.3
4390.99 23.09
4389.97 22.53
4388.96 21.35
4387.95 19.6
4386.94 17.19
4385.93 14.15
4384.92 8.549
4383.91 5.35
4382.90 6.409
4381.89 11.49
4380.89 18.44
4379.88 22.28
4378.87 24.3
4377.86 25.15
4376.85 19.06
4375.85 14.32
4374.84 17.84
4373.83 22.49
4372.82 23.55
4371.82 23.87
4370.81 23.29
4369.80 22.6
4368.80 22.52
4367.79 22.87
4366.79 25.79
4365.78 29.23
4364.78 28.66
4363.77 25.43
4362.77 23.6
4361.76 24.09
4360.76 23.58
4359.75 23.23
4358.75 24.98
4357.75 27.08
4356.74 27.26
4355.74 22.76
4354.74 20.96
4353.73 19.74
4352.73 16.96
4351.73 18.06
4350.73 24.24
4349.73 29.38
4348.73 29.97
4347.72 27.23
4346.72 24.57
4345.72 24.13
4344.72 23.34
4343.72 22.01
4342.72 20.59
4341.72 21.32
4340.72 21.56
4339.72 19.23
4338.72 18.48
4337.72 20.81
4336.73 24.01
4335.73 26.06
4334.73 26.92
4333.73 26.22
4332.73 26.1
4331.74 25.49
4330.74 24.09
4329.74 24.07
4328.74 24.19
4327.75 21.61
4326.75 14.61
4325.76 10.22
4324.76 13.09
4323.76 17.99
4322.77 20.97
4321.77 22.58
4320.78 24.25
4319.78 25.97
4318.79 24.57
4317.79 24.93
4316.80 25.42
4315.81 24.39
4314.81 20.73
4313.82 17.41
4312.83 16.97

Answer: 0.80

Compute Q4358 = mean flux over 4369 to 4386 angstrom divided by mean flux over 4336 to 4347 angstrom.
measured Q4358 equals 0.82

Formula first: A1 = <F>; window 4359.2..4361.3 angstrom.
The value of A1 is 23.5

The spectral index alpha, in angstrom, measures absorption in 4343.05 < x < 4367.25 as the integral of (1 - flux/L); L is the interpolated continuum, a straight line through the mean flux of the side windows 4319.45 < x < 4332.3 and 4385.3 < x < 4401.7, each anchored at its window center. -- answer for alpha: -3.1 angstrom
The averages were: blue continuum 20.7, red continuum 22.8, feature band 24.4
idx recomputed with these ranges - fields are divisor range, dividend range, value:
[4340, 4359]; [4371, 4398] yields 0.85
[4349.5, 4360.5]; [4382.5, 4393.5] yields 0.75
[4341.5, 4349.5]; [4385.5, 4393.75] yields 0.87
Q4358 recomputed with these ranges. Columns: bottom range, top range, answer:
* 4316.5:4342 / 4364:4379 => 1.04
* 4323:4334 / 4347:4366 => 1.19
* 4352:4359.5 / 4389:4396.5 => 1.06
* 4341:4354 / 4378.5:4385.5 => 0.59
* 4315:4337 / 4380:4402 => 0.88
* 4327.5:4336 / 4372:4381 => 0.84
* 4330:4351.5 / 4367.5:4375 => 0.94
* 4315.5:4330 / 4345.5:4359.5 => 1.14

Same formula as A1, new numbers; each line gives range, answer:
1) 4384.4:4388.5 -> 14.9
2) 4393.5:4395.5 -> 24.3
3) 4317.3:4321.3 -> 24.9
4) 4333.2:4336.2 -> 26.3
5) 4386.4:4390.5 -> 20.1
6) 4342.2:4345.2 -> 22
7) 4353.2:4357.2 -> 22.6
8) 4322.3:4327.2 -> 15.4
